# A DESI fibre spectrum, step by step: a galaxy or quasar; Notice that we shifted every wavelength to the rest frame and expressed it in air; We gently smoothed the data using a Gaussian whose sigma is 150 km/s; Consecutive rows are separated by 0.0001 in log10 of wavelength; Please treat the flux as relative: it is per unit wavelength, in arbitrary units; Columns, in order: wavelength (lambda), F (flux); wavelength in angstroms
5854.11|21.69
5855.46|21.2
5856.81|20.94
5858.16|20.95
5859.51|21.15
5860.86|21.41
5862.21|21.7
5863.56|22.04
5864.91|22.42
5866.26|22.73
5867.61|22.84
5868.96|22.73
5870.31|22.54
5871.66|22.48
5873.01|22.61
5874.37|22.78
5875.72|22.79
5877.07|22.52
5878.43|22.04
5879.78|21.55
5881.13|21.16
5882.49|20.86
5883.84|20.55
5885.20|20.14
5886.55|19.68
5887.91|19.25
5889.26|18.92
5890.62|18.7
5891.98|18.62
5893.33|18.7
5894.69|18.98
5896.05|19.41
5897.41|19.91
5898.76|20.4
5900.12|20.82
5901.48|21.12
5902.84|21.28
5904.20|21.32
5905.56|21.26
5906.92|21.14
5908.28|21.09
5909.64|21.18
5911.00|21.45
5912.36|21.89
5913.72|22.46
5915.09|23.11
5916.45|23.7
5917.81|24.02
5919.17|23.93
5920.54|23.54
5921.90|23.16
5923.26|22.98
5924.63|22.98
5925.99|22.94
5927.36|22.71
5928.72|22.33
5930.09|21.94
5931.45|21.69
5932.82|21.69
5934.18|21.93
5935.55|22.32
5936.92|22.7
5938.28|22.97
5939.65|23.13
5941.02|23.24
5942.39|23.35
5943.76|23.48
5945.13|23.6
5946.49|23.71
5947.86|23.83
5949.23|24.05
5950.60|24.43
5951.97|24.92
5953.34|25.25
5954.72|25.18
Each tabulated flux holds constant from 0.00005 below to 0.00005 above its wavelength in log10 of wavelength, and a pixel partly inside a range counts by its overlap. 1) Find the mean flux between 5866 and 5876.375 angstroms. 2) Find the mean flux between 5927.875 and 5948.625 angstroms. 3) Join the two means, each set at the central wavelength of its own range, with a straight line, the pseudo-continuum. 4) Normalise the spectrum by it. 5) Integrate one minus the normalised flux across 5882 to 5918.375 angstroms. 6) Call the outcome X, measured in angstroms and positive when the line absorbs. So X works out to 3.2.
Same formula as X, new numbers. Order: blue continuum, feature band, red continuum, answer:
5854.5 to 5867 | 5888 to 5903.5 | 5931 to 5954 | 1.8 angstroms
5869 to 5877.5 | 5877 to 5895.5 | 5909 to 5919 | 2.1 angstroms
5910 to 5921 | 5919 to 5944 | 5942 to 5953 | 0.8 angstroms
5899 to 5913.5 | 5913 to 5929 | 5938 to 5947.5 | -0.8 angstroms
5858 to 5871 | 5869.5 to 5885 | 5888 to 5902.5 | -0.6 angstroms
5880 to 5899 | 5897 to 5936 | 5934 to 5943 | -1.2 angstroms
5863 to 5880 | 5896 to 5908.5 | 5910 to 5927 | 1.1 angstroms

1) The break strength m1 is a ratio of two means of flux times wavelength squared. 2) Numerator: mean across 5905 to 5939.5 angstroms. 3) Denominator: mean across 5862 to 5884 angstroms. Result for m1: 1.03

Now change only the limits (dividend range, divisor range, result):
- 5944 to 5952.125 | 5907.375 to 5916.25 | 1.11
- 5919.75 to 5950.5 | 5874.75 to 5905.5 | 1.14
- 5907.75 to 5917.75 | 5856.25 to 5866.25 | 1.05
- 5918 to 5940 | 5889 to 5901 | 1.18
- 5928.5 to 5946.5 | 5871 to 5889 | 1.08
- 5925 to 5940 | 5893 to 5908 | 1.11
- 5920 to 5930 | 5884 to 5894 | 1.21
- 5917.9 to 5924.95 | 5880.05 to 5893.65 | 1.20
